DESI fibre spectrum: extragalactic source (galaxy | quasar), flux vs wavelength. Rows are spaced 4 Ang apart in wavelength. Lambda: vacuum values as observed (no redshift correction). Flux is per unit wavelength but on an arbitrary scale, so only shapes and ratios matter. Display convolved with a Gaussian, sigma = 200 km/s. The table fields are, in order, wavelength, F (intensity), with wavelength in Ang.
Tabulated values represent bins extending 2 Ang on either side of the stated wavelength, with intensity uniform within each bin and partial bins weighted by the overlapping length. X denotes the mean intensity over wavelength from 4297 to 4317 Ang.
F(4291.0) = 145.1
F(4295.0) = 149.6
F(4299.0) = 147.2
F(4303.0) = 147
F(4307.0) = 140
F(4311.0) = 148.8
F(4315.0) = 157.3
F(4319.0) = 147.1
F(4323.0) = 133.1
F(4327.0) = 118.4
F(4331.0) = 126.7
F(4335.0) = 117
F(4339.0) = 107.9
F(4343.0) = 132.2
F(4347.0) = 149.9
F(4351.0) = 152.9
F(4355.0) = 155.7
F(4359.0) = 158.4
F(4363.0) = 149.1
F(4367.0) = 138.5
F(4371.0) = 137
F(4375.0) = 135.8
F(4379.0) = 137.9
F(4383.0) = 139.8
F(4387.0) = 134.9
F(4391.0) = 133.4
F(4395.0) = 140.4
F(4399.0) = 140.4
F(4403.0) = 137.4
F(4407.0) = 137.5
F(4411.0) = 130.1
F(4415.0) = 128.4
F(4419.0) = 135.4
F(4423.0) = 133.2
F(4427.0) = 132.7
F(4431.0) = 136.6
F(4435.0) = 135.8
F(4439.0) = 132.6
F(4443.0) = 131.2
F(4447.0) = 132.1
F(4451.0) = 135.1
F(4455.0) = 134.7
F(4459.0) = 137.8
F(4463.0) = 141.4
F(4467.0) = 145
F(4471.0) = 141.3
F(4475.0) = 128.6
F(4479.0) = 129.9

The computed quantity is 148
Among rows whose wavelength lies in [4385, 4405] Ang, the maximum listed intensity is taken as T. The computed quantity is 140.4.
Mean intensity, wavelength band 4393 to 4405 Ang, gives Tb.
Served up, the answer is 139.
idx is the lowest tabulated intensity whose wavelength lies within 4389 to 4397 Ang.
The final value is 133.4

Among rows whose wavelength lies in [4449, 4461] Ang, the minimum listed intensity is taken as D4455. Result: 134.7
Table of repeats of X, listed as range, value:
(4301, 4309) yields 144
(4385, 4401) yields 137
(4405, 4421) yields 133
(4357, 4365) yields 154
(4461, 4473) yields 143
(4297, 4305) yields 147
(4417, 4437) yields 135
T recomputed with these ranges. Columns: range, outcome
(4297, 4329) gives 157.3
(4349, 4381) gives 158.4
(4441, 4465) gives 141.4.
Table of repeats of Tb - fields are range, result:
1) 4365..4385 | 138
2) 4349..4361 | 156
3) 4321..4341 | 121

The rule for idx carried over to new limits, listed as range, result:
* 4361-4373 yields 137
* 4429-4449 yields 131.2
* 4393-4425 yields 128.4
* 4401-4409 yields 137.4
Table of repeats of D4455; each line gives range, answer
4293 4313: 140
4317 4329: 118.4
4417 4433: 132.7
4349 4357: 152.9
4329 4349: 107.9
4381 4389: 134.9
